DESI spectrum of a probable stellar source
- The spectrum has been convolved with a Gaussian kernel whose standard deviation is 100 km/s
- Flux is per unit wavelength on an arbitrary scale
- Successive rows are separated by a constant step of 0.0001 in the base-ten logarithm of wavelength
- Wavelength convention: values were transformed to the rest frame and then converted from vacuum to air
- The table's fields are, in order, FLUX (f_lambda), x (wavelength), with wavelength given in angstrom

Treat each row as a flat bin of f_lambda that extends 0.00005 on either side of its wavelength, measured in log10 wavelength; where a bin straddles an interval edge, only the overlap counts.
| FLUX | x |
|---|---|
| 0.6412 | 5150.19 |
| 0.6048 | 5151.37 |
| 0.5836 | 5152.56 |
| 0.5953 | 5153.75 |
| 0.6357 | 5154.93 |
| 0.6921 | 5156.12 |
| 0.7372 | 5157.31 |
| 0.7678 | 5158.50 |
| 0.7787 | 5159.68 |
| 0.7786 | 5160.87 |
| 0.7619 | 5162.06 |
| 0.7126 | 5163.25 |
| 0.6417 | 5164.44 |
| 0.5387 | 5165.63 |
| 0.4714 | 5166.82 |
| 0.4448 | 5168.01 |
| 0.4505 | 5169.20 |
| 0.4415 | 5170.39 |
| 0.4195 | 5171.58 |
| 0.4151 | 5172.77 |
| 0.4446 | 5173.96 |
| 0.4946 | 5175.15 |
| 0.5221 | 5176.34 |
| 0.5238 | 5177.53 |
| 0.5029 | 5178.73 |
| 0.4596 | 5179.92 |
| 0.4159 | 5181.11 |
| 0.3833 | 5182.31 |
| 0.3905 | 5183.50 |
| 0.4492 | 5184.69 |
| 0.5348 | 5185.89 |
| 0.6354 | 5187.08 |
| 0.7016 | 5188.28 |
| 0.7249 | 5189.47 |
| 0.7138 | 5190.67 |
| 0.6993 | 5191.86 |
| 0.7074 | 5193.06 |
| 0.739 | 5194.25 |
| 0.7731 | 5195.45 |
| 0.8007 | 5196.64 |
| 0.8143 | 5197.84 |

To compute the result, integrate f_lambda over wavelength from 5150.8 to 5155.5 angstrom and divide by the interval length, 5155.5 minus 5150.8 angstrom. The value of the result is 0.605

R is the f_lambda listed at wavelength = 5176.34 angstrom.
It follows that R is 0.5221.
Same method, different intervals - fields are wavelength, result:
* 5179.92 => 0.4596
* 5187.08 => 0.6354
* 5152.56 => 0.5836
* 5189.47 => 0.7249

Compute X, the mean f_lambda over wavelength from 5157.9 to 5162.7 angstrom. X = 0.771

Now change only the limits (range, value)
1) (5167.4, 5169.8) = 0.448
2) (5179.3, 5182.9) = 0.42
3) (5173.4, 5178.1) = 0.497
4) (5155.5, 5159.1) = 0.732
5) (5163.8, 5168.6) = 0.526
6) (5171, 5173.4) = 0.418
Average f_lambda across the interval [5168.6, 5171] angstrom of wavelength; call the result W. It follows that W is 0.446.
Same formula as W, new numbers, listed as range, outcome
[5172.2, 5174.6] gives 0.432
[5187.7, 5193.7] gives 0.71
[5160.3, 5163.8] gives 0.751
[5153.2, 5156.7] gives 0.642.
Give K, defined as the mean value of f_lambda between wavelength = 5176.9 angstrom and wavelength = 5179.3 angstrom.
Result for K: 0.512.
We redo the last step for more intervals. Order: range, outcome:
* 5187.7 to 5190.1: 0.713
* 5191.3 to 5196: 0.729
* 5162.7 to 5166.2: 0.63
